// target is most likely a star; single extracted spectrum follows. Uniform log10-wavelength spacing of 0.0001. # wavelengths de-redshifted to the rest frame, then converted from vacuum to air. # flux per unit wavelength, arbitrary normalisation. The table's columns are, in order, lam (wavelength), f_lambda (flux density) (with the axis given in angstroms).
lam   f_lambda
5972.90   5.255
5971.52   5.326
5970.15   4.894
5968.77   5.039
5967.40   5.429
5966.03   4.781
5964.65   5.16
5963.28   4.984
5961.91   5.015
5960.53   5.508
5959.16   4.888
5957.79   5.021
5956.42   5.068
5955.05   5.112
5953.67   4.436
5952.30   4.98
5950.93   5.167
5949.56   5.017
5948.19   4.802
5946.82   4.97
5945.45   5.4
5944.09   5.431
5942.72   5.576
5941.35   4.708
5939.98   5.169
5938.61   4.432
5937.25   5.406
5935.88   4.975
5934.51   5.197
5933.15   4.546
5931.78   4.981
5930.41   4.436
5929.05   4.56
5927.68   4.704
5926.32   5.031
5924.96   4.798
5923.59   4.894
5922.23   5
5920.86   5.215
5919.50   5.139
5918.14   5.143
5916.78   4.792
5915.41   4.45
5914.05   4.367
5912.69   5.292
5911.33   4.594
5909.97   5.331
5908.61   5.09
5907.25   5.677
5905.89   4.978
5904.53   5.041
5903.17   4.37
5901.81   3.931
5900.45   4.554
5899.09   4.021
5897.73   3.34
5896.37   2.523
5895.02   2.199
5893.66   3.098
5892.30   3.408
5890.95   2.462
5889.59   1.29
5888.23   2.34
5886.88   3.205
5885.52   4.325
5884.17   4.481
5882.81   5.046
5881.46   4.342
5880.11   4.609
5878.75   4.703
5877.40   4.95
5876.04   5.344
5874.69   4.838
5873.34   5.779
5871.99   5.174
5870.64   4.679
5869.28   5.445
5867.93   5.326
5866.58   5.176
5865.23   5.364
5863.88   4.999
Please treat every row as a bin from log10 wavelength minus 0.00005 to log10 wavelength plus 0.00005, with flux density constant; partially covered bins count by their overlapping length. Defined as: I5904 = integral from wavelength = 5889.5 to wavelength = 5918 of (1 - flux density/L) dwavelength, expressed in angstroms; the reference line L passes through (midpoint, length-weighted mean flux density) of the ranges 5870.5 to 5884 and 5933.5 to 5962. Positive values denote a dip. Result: 5.0 angstroms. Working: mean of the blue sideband 4.94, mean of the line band 4.12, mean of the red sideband 5.06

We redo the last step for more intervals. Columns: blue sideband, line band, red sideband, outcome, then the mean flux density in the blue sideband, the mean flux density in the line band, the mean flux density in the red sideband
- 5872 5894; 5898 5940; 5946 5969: -2.8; 4.06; 4.82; 5.02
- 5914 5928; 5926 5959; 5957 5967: 0.1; 4.89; 4.96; 5.06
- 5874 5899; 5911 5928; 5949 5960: -2.3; 3.7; 4.89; 4.97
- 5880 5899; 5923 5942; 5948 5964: -1.9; 3.32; 4.85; 5.01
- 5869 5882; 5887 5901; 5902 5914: 5.8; 4.98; 2.92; 4.97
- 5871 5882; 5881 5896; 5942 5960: 5.2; 4.97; 3.26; 5.07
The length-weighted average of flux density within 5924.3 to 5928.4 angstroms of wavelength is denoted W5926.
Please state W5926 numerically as 4.85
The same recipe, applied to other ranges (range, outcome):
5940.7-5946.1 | 5.29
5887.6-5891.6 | 2.02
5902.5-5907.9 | 5.01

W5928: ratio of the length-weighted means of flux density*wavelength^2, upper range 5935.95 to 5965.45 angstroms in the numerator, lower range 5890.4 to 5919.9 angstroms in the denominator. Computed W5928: 1.2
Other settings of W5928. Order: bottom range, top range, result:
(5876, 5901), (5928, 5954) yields 1.38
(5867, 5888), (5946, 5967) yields 1.08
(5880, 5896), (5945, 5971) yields 1.54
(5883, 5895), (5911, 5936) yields 1.58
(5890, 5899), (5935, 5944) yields 1.79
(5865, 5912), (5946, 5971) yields 1.19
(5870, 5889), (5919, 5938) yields 1.10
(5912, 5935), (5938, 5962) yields 1.05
